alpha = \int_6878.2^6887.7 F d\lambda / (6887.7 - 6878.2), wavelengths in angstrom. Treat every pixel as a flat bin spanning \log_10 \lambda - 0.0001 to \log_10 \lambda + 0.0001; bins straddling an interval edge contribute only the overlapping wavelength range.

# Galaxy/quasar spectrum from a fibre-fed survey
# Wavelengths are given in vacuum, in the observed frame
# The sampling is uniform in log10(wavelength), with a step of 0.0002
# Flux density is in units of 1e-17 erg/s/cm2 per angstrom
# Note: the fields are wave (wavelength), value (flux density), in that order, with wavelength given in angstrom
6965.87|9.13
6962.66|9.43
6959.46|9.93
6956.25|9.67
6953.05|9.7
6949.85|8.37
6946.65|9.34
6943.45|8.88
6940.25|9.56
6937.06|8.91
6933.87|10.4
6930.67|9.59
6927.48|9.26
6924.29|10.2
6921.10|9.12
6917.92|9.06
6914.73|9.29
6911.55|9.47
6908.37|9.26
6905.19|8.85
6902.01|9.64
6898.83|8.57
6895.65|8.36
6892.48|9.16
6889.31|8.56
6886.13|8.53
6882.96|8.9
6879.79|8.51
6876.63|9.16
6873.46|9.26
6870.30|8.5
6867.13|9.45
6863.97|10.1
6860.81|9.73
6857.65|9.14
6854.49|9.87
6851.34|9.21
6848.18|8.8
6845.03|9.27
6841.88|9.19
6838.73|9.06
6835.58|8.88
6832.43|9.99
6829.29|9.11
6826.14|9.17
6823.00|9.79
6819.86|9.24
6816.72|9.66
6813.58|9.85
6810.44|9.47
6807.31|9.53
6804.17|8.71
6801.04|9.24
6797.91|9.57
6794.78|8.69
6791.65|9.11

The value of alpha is 8.65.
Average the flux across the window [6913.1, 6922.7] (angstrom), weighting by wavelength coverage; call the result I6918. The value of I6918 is 9.16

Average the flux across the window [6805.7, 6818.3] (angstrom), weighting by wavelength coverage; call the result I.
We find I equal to 9.62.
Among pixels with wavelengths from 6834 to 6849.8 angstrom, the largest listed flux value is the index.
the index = 9.27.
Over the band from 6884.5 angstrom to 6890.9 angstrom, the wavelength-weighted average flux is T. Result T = 8.54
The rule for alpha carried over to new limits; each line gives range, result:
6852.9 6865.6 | 9.71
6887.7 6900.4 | 8.66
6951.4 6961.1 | 9.76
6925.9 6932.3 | 9.42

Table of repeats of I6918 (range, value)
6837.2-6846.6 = 9.18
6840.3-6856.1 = 9.27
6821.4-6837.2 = 9.39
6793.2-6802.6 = 9.17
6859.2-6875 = 9.41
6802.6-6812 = 9.24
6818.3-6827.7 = 9.4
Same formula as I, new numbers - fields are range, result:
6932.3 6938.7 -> 9.67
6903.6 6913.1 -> 9.19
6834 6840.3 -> 8.96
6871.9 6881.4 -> 8.98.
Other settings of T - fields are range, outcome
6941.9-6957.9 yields 9.19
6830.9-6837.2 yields 9.42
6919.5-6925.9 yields 9.66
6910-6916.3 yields 9.39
